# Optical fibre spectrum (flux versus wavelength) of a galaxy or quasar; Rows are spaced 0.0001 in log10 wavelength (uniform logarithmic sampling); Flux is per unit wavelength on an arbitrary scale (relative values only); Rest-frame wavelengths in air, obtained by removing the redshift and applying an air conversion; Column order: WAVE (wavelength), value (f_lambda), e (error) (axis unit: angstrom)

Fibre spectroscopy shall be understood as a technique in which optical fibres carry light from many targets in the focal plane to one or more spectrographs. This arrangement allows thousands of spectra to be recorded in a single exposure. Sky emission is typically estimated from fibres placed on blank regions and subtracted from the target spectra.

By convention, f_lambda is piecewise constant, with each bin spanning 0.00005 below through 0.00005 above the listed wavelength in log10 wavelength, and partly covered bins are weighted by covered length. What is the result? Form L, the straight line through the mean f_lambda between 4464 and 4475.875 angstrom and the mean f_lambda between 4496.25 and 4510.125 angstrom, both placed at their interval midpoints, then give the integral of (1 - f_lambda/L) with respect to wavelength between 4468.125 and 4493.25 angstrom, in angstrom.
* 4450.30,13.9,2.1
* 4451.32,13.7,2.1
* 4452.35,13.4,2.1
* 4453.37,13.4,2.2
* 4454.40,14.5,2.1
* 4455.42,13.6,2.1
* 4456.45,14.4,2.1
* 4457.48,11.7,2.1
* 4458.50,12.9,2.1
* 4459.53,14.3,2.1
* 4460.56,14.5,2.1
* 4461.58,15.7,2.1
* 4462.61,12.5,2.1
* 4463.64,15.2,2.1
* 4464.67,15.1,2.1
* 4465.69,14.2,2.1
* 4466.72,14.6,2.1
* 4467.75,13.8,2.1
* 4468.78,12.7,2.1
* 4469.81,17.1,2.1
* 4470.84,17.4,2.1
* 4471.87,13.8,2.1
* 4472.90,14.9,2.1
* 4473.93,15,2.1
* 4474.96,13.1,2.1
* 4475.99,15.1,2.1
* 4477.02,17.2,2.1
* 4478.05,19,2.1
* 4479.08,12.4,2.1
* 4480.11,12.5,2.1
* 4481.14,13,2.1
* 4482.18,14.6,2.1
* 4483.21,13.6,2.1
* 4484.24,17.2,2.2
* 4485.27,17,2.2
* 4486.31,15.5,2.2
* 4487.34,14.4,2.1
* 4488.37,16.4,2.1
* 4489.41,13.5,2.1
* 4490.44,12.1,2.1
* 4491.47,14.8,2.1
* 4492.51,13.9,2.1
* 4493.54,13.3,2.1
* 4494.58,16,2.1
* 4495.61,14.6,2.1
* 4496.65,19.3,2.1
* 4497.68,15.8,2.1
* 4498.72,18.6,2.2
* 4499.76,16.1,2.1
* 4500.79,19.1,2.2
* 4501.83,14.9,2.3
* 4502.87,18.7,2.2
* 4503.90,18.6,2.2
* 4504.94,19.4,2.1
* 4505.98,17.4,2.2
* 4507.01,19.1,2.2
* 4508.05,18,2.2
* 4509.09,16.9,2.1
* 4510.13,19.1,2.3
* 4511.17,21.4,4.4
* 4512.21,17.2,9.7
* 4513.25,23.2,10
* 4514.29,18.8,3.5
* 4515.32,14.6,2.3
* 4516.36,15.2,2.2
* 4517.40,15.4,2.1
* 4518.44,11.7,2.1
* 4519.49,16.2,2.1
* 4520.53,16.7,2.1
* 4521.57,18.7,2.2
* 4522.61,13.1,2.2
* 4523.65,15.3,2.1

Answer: 1.4 angstrom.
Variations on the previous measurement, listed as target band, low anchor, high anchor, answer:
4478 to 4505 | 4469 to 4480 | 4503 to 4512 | 2.3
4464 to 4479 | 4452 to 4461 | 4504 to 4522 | -0.5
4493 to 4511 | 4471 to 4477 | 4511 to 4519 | -1.2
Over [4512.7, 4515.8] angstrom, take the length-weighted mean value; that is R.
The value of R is 19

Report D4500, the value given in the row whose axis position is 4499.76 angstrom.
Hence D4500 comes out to 16.1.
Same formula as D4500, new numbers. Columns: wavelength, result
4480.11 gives 12.5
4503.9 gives 18.6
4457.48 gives 11.7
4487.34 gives 14.4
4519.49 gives 16.2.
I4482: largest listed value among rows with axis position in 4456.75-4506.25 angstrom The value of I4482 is 19.4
